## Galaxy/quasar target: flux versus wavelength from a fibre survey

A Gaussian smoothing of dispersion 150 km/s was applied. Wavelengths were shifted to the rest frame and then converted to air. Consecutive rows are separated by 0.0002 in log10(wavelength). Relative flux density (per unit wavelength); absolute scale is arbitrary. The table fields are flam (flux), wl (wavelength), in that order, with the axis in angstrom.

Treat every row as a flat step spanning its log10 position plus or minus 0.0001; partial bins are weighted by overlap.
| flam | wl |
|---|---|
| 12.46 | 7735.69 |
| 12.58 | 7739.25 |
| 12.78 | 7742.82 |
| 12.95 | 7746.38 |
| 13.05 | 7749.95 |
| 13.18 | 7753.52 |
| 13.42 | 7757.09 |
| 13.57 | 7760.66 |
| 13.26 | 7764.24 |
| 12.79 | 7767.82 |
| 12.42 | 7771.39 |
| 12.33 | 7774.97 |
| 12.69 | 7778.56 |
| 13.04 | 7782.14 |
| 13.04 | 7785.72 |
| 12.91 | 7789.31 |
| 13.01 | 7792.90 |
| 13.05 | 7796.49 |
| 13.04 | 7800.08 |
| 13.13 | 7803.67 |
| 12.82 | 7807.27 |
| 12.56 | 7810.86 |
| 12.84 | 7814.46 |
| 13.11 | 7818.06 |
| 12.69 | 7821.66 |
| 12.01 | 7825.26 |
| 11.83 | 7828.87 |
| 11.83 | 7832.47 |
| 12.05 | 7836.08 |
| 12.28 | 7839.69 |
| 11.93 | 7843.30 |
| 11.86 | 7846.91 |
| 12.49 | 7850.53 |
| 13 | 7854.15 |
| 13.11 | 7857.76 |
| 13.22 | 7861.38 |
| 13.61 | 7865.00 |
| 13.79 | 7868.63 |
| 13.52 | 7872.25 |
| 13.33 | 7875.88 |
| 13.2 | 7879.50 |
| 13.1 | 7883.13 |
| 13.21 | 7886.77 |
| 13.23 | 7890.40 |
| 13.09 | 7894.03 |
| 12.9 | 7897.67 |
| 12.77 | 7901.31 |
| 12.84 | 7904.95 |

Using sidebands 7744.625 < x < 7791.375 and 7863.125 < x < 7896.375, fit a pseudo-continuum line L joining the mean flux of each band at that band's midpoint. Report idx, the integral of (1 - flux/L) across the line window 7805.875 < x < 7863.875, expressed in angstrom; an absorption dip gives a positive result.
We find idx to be 3.1 angstrom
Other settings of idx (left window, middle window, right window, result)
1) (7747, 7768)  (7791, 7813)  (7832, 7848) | -0.64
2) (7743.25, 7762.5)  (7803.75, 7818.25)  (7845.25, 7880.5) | 0.35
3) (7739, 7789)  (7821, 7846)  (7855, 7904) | 2.02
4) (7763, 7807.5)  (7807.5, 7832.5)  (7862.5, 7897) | 1.09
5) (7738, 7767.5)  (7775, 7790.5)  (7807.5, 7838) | -0.08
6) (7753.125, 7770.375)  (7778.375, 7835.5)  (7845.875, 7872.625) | 1.93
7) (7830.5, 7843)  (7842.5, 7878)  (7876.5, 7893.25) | -1.15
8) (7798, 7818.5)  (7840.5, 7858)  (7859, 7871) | 1.23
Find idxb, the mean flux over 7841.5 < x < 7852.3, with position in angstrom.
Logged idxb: 12.1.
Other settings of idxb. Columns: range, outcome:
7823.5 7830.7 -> 11.9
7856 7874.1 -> 13.4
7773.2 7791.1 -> 12.8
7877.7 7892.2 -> 13.2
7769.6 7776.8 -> 12.4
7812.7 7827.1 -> 12.7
